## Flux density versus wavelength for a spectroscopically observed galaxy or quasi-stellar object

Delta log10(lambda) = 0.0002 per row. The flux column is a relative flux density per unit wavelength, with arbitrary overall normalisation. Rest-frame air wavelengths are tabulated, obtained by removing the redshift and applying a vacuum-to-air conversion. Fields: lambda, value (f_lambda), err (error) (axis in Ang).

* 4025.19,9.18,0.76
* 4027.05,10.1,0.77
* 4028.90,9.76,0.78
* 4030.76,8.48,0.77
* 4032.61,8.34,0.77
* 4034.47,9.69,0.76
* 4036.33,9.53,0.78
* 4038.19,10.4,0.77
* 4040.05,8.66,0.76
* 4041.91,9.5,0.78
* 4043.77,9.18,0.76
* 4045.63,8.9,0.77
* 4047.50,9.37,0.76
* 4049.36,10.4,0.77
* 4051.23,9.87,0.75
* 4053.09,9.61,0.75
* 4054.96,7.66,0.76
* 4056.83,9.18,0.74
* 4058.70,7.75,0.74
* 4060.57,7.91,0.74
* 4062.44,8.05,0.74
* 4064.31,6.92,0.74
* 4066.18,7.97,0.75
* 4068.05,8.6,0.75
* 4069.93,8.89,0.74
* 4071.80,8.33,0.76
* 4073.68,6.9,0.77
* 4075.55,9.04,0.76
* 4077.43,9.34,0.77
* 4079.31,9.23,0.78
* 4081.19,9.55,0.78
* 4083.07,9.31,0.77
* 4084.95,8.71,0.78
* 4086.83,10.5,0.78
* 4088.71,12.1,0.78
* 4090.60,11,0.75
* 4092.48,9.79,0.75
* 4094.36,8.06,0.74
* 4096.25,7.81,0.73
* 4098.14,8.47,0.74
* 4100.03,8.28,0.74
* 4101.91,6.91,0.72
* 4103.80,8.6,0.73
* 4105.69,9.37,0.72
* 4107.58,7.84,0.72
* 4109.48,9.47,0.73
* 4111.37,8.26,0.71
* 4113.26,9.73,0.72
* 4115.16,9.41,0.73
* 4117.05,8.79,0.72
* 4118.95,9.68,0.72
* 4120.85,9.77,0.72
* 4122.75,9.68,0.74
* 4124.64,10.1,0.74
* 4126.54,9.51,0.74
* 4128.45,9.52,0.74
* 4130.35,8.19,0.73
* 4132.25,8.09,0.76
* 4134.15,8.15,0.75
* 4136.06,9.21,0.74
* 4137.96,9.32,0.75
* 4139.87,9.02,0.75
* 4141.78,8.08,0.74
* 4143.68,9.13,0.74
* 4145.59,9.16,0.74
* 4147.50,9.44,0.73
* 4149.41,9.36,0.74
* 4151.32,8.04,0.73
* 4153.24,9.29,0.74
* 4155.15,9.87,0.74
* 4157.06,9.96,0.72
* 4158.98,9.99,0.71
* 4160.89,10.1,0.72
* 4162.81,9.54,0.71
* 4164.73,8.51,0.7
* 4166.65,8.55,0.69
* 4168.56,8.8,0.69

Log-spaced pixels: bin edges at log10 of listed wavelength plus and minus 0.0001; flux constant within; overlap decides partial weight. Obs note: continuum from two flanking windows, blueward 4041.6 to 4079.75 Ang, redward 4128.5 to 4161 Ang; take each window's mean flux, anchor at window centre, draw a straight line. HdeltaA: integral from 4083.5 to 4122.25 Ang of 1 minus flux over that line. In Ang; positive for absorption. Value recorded -1.2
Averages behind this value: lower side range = 8.67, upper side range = 9.07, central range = 9.14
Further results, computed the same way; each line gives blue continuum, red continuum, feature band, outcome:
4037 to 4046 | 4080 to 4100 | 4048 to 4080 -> 2.9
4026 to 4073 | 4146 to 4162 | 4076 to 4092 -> -1.5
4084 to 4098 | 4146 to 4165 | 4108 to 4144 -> 1.6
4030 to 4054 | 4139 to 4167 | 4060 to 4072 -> 1.6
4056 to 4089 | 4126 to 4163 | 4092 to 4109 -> 1.0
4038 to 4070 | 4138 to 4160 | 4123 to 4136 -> 0.2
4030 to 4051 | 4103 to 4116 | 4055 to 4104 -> 2.1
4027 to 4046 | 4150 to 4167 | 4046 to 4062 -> 0.6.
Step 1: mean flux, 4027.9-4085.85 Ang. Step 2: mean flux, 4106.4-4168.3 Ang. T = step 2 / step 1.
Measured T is 1.03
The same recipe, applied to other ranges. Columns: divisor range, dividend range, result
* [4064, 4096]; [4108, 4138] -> 1.01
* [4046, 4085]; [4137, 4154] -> 1.03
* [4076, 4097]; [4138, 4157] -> 0.95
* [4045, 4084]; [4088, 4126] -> 1.05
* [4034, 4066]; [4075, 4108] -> 1.02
